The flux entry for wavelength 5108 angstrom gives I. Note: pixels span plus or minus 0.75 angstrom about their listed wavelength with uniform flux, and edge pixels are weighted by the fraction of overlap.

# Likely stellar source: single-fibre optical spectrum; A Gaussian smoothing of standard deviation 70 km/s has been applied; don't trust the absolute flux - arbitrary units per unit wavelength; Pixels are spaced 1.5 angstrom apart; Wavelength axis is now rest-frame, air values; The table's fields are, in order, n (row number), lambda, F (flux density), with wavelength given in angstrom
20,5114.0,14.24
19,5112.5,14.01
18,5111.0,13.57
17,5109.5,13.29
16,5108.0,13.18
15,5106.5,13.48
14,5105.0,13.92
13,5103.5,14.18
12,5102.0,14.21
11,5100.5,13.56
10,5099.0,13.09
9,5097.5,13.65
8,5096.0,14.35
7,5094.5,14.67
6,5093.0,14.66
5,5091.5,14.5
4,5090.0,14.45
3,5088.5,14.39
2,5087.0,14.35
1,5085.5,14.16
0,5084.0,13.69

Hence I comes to 13.18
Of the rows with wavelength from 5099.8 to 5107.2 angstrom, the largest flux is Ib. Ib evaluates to 14.21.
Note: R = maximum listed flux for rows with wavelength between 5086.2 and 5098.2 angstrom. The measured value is 14.67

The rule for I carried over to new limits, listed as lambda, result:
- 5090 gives 14.45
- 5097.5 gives 13.65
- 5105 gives 13.92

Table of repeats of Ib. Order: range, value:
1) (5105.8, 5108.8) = 13.48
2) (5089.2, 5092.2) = 14.5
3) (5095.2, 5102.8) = 14.35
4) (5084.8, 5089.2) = 14.39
